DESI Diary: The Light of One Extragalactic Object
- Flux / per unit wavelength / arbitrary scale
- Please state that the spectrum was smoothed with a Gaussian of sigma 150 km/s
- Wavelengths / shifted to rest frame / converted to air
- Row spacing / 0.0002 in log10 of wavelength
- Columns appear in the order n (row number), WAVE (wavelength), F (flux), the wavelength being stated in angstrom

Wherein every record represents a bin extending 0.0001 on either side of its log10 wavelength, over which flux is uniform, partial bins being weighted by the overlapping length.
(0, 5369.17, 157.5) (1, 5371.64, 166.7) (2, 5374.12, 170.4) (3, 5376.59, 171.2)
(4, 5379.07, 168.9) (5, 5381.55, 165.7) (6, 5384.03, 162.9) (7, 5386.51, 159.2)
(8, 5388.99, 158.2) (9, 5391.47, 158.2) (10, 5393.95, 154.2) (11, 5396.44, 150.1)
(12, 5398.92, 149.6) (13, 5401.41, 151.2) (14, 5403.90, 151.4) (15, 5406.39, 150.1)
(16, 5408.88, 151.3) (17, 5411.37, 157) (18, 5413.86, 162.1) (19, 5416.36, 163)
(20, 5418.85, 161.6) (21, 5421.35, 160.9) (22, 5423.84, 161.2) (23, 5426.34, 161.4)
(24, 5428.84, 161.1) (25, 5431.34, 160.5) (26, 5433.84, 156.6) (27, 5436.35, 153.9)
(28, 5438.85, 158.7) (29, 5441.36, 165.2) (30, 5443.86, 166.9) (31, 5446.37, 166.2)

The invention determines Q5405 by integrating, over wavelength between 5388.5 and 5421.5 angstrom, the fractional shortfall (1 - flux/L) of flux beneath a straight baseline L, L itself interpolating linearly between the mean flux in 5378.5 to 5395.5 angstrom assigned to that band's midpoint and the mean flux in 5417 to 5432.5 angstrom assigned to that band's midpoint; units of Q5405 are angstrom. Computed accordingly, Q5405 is 1.1 angstrom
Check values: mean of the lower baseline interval 161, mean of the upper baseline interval 161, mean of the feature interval 155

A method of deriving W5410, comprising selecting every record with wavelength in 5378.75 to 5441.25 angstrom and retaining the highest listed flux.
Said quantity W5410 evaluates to 168.9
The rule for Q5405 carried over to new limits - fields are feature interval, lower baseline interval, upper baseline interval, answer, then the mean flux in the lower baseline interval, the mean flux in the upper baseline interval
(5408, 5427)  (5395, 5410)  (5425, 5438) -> -0.6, 151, 159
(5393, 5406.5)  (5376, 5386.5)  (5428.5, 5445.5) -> 1.1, 166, 160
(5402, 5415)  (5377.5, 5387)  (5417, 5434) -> 0.7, 165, 161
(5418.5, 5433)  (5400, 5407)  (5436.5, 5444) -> -0.3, 151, 162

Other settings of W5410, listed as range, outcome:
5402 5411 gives 151.4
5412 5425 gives 163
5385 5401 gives 159.2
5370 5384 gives 171.2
